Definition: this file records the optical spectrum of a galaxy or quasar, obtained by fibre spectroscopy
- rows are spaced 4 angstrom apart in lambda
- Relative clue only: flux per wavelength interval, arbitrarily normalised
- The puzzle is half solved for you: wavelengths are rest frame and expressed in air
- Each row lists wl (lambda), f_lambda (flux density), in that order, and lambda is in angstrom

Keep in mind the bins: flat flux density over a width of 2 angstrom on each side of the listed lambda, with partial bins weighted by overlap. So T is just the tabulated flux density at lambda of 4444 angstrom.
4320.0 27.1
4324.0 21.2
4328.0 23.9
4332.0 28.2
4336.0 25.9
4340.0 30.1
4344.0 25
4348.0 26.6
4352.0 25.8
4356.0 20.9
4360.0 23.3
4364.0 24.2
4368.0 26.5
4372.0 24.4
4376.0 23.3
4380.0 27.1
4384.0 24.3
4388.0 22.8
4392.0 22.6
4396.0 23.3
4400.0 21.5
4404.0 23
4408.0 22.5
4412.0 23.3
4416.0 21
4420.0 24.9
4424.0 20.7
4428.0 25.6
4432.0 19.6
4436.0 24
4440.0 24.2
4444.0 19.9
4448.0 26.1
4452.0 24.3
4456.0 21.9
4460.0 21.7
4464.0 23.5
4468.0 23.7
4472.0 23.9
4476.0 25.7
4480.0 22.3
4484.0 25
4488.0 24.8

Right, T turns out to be 19.9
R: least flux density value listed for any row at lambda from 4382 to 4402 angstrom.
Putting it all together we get 21.5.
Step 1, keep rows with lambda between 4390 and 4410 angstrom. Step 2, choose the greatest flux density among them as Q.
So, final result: 23.3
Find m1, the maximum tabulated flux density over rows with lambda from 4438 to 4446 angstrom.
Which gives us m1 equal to 24.2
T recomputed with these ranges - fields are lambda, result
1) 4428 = 25.6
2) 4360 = 23.3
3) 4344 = 25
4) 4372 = 24.4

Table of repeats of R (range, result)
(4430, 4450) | 19.6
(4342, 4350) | 25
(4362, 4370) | 24.2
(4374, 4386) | 23.3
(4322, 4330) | 21.2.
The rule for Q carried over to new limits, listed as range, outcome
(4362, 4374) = 26.5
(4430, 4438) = 24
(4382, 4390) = 24.3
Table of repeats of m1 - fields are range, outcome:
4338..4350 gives 30.1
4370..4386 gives 27.1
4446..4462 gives 26.1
